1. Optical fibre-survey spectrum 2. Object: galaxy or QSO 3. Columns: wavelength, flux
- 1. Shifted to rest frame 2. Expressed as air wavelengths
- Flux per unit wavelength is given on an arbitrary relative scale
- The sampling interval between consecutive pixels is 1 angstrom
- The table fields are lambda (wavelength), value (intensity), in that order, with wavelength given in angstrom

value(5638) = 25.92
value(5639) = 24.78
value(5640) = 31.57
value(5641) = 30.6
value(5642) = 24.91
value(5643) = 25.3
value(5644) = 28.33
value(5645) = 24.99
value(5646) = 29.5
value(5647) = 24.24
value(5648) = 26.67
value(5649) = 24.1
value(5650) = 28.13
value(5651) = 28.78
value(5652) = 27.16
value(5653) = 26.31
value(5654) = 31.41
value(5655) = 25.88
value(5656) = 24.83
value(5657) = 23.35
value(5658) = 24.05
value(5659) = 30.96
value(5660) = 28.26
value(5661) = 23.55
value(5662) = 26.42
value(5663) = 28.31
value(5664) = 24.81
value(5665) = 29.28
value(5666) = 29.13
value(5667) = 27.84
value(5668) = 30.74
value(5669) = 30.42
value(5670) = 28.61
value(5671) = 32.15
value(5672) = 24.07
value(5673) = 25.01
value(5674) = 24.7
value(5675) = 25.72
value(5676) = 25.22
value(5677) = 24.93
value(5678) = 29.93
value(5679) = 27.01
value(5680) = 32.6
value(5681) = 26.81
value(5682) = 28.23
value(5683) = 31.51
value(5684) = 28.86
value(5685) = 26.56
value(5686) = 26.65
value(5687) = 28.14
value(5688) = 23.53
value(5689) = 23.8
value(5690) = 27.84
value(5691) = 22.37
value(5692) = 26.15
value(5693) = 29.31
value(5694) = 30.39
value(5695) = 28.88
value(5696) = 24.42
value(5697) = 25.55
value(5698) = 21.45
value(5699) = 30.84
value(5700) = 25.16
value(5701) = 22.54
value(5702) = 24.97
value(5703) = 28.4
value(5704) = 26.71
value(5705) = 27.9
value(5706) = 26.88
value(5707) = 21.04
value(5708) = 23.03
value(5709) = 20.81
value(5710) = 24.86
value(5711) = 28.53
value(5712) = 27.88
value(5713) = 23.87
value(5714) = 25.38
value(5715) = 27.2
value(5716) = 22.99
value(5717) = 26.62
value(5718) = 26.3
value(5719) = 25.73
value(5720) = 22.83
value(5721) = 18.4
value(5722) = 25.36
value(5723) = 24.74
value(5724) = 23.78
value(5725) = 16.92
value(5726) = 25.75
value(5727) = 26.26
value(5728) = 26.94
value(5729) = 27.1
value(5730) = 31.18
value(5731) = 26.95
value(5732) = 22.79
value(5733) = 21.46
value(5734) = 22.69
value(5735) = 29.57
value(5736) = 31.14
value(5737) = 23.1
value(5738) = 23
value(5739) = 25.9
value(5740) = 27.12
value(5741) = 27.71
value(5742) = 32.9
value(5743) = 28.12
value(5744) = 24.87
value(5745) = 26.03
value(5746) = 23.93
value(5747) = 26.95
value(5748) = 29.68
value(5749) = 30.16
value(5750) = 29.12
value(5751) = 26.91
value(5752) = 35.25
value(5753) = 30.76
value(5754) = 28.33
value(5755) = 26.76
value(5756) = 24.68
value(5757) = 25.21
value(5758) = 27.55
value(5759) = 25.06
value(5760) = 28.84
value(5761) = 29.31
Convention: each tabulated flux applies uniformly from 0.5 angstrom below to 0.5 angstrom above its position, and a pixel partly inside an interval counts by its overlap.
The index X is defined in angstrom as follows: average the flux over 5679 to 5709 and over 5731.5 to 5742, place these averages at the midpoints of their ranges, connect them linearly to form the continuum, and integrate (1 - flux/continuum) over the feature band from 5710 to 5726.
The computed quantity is 1.0 angstrom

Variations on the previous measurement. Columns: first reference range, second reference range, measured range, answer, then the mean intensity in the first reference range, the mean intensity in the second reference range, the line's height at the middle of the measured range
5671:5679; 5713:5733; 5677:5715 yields -1.3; 26.1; 24.8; 25.6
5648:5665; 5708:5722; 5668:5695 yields -1.6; 26.7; 24.7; 25.9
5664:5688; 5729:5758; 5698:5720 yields 1.7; 27.8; 27.2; 27.5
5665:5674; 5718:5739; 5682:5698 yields 0.2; 28.3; 24.8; 27.1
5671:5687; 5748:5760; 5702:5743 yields 3.6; 27.4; 28.3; 27.9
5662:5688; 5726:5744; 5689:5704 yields 0.6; 27.8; 26.6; 27.4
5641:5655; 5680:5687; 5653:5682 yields 0.5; 27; 28.4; 27.8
